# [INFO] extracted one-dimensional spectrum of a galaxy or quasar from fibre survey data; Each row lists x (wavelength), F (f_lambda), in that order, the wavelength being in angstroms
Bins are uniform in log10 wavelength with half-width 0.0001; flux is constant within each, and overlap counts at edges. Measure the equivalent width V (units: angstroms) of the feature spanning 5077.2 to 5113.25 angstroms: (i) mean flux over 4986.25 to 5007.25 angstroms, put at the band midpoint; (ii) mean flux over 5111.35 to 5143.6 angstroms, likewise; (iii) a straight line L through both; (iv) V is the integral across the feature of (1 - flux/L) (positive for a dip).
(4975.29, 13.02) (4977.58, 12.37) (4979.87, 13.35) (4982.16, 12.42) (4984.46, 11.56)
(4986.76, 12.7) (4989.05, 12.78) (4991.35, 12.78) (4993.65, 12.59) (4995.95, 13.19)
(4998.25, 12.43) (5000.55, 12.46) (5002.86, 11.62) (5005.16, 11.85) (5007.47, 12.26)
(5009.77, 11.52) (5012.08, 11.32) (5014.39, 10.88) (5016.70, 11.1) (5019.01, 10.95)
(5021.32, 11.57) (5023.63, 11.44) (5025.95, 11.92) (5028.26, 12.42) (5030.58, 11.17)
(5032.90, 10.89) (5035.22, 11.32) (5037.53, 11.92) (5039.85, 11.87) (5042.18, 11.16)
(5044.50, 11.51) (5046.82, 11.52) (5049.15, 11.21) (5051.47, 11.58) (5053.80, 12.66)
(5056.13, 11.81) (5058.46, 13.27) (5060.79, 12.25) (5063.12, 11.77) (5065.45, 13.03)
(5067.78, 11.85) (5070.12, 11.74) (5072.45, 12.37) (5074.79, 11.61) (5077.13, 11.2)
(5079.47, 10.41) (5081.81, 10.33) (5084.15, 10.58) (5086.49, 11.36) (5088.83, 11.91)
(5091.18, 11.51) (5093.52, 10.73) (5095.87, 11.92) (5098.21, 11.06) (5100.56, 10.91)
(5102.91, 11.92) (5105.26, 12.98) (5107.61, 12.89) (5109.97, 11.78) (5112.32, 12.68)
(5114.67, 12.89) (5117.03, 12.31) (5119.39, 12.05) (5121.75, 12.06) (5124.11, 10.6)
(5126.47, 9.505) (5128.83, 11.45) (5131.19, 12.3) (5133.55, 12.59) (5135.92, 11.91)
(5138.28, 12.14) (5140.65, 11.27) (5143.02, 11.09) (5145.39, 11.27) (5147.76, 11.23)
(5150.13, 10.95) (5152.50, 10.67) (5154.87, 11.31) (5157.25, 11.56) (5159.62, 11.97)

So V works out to 1.3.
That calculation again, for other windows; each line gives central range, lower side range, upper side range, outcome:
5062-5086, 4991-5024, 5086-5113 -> 0.7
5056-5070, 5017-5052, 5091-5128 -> -0.9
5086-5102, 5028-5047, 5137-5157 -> 0.0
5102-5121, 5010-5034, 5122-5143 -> -1.6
